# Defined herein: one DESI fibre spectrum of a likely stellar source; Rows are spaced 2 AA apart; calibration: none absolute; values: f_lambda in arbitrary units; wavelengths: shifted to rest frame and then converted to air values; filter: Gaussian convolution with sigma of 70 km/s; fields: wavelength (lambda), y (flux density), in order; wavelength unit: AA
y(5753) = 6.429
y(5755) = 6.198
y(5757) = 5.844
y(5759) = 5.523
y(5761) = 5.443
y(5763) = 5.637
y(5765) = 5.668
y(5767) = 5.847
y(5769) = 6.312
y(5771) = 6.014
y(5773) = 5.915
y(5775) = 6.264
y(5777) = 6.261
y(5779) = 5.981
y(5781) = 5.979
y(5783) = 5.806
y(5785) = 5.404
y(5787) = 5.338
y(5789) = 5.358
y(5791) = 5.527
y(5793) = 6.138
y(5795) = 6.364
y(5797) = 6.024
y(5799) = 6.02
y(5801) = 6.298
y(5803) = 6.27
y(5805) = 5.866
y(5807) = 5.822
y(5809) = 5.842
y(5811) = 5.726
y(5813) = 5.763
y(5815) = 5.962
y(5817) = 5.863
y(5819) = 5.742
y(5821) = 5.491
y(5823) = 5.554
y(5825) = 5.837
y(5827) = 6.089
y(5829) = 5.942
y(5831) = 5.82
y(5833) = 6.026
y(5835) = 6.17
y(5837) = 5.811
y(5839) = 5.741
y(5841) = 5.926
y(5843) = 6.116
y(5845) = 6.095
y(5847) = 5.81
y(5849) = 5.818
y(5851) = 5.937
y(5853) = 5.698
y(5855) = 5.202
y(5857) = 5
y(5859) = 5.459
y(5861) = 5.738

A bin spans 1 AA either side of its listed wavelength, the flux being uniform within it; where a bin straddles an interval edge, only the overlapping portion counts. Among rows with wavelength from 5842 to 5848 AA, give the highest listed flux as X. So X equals 6.116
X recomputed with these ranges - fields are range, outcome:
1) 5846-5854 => 5.937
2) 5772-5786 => 6.264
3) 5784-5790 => 5.404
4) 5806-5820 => 5.962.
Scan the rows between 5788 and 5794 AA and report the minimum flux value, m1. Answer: 5.358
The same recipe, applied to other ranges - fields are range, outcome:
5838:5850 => 5.741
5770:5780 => 5.915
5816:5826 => 5.491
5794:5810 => 5.822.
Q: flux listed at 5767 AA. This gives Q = 5.847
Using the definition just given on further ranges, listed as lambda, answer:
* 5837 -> 5.811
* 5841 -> 5.926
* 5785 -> 5.404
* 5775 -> 6.264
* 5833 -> 6.026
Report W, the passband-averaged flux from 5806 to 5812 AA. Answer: 5.8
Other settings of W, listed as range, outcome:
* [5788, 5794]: 5.67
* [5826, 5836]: 6.01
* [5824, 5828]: 5.96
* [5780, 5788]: 5.63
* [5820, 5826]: 5.63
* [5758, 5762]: 5.48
